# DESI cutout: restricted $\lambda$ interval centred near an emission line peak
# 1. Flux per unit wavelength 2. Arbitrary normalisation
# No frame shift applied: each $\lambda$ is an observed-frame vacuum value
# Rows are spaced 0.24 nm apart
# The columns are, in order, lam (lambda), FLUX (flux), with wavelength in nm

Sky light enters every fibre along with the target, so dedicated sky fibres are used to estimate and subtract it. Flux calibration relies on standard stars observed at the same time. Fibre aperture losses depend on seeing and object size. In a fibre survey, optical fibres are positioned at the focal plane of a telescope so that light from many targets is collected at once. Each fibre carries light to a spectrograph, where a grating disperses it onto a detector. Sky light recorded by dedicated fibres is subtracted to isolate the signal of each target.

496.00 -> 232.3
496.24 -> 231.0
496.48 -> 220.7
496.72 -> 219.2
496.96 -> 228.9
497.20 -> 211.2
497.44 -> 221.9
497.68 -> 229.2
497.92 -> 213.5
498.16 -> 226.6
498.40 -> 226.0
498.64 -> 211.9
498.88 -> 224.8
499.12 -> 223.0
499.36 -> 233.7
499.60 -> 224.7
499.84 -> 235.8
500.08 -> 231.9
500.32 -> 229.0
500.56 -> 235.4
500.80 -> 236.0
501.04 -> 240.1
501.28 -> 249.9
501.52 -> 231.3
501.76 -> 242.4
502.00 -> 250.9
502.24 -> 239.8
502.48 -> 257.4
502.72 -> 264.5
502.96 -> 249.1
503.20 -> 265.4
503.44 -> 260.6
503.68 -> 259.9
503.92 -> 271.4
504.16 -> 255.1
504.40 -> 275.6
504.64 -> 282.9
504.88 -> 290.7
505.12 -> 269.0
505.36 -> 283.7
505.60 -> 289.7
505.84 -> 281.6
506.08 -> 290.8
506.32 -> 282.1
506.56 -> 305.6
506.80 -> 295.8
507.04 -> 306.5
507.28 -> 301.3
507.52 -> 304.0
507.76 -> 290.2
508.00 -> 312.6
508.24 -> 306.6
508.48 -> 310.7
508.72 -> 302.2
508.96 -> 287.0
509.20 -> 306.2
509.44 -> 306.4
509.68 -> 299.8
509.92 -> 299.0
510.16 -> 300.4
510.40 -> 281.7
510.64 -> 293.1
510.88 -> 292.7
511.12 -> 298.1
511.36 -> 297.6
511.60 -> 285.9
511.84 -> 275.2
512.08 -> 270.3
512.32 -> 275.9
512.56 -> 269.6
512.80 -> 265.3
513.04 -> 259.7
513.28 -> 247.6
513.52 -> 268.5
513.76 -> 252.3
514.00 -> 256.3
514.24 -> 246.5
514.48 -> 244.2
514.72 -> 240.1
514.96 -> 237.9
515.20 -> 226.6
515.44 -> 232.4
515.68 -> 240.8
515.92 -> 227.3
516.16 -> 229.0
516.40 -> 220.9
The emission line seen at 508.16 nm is C III] 1909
